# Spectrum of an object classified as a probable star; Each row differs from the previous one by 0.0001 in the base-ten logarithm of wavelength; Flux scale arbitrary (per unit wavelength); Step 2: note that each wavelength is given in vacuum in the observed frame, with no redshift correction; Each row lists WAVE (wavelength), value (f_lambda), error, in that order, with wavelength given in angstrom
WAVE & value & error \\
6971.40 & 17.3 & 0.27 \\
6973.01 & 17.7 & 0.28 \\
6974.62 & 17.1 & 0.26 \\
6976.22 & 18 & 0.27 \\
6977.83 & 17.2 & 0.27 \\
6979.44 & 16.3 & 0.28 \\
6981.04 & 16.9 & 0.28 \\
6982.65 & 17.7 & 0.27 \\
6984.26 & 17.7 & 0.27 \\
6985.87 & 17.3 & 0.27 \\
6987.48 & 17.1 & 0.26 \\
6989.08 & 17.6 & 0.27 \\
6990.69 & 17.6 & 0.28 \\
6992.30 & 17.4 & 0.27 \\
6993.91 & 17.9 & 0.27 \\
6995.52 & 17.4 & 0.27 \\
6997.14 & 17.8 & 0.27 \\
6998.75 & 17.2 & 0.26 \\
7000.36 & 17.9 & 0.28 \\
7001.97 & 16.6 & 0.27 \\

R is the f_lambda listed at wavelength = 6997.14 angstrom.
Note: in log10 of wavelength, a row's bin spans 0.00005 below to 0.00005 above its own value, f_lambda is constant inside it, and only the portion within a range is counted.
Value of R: 17.8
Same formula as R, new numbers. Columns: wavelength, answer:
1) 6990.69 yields 17.6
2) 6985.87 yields 17.3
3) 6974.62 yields 17.1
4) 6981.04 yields 16.9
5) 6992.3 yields 17.4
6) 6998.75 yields 17.2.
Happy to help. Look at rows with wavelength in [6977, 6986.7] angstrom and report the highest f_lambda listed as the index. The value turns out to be 17.7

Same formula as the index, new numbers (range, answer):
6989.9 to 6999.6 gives 17.9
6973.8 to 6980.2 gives 18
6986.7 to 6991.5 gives 17.6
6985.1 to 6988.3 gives 17.3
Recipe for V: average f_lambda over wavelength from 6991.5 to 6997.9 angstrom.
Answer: 17.6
